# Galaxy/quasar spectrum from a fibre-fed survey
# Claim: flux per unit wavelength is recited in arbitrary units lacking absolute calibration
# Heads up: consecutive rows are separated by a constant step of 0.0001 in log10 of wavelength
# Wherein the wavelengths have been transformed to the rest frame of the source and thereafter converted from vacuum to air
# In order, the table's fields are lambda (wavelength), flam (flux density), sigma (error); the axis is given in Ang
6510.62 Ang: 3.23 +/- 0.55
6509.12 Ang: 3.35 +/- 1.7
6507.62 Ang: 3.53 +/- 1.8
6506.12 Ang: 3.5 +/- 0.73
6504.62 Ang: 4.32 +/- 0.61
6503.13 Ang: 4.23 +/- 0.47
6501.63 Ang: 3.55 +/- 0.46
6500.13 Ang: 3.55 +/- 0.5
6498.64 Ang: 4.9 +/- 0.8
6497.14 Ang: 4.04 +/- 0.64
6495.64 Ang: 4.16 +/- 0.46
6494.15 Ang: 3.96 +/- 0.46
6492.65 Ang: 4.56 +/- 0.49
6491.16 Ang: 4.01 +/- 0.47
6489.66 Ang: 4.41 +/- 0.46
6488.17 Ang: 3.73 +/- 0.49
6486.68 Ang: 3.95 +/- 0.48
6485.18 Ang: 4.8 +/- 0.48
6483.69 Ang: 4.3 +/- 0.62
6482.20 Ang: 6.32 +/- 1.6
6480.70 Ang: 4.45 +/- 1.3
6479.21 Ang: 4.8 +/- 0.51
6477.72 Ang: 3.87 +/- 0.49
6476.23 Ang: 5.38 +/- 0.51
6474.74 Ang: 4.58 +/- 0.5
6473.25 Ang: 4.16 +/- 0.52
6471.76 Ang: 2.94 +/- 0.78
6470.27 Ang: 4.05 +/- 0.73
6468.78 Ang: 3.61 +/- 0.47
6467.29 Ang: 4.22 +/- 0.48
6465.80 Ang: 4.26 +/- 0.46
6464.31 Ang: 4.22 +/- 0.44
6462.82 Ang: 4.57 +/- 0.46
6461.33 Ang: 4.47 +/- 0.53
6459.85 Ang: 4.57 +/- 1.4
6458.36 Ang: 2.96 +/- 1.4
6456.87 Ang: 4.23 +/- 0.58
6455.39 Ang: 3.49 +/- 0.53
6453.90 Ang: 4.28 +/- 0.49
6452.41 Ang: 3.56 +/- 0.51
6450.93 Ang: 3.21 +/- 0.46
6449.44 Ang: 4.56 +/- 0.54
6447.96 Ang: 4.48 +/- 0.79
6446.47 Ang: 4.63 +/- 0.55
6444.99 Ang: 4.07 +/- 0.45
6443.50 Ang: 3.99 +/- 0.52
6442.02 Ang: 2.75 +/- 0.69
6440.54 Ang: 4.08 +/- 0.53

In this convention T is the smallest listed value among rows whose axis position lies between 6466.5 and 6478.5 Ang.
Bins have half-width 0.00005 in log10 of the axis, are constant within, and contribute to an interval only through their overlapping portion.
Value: 2.94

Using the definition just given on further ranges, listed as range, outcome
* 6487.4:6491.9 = 3.73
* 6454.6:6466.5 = 2.96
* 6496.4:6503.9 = 3.55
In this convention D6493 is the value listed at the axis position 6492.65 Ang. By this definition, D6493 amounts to 4.56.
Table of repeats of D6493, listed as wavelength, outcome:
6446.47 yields 4.63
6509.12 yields 3.35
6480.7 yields 4.45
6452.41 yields 3.56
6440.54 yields 4.08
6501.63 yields 3.55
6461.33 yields 4.47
